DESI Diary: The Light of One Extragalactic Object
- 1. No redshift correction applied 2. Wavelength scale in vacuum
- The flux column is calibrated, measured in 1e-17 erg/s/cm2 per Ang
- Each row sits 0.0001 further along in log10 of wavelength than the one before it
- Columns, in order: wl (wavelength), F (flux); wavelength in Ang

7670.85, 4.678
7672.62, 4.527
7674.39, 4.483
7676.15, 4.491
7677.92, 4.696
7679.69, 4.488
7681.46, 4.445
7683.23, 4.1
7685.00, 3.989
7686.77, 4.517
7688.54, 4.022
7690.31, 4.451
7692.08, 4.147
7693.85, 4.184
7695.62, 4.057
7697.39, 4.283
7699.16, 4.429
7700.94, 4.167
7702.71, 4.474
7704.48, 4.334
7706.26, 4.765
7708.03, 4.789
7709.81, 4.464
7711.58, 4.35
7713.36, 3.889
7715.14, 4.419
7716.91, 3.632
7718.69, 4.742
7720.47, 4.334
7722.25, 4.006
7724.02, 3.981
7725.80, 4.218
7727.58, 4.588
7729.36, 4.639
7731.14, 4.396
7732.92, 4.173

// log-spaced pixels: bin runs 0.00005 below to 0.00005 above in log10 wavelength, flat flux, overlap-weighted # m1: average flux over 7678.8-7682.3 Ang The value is 4.46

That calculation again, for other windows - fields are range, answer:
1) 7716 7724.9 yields 4.14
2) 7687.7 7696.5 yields 4.18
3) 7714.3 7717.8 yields 4.03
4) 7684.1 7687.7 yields 4.25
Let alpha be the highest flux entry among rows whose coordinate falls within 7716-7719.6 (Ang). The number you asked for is 4.742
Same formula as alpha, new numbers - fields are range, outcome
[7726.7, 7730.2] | 4.639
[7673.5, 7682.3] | 4.696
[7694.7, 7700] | 4.429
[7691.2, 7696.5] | 4.184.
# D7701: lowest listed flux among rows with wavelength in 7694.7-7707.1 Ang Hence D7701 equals 4.057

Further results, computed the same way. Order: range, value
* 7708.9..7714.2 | 3.889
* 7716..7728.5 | 3.632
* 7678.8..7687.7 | 3.989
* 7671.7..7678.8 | 4.483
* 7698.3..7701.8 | 4.167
